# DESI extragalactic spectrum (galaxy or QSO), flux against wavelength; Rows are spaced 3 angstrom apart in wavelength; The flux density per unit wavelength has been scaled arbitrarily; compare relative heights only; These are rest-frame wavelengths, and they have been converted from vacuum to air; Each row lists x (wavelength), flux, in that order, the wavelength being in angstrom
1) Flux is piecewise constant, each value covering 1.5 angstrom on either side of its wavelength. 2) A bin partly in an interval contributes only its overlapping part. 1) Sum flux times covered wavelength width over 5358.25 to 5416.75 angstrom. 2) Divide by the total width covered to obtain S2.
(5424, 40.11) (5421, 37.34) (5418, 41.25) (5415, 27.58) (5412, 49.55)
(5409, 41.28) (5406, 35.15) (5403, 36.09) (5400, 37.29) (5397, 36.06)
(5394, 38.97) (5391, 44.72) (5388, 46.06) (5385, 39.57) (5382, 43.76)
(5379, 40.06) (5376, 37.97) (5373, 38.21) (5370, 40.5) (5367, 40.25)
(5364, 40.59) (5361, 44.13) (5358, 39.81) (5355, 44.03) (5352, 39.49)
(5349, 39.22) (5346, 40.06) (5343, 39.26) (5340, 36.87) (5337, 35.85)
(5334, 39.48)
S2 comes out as 39.9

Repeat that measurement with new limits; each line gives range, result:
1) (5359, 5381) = 40.3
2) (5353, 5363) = 42.4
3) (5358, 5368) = 41.5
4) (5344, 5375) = 40.6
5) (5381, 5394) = 43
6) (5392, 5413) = 39.1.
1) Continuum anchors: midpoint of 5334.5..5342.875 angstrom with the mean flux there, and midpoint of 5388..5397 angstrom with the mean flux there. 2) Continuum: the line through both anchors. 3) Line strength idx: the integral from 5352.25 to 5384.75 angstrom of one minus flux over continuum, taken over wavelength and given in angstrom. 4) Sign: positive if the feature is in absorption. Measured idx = -1.00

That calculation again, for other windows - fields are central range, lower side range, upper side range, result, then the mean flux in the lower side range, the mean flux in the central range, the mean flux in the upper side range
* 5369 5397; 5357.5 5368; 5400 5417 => -0.7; 41.4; 40.8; 38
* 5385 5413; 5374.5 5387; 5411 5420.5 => -0.5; 40.6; 40.4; 38.7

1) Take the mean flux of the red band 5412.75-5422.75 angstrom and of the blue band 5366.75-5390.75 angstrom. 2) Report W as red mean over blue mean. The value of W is 0.9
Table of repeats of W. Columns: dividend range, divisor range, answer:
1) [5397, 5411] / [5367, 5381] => 0.96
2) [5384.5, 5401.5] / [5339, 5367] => 1.00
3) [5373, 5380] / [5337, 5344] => 1.03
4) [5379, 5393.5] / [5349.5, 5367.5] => 1.04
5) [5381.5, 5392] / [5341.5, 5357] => 1.08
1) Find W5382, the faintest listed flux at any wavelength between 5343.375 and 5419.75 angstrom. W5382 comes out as 27.58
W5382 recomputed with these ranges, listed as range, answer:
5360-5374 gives 38.21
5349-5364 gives 39.22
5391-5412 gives 35.15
